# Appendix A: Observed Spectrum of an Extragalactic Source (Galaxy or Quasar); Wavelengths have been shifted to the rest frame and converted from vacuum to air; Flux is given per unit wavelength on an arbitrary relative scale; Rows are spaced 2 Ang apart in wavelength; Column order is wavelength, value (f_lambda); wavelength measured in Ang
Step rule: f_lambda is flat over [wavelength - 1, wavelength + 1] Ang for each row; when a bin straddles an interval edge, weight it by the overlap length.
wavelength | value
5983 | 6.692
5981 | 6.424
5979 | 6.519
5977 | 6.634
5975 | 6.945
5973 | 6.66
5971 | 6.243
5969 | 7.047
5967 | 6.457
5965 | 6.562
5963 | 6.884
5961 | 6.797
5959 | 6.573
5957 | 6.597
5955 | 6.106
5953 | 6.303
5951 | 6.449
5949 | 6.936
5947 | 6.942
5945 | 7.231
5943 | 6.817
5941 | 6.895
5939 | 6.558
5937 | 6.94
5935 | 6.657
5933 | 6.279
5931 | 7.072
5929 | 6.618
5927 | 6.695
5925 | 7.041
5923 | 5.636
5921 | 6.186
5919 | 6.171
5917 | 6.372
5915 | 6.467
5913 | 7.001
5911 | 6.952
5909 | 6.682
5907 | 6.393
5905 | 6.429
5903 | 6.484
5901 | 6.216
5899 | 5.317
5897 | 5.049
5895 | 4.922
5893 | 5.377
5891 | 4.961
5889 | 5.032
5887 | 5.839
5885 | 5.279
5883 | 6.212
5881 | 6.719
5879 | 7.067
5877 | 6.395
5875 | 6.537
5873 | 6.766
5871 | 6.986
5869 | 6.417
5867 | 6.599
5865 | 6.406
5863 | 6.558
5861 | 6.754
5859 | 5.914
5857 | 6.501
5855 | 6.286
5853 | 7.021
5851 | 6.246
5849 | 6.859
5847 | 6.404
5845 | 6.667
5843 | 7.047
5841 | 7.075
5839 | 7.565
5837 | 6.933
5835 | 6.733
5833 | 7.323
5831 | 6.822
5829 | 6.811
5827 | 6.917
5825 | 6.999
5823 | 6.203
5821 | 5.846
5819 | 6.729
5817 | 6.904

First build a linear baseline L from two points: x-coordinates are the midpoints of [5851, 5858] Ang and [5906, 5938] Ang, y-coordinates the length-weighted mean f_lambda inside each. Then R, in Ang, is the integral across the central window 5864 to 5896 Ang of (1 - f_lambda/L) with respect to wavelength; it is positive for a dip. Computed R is 2.27 Ang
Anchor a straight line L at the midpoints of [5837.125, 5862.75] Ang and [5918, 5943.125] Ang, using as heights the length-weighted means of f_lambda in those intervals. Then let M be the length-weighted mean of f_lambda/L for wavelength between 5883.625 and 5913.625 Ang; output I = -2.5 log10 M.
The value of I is 0.13 mag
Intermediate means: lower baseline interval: 6.7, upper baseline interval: 6.57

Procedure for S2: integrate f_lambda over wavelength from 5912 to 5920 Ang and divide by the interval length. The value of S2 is 6.5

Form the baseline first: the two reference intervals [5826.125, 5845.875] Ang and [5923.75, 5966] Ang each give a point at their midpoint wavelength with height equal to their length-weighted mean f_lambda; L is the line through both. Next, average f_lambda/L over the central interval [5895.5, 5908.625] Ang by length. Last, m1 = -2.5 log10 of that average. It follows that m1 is 0.14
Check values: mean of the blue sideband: 6.99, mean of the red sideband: 6.71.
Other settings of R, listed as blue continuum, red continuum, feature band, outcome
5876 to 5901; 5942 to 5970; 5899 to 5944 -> -2.6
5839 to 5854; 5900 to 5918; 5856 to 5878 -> 0.6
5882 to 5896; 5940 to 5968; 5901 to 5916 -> -2.2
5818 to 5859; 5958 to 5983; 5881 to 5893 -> 2.0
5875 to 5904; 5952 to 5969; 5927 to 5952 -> -1.7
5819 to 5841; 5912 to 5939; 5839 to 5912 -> 4.2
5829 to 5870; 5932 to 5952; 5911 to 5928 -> 0.7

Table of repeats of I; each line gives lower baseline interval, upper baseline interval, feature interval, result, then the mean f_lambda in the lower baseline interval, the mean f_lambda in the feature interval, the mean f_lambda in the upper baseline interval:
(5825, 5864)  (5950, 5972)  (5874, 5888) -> 0.07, 6.77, 6.29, 6.55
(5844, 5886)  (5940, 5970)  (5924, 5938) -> -0.02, 6.5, 6.76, 6.71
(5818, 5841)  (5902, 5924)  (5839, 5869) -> 0.01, 6.82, 6.62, 6.43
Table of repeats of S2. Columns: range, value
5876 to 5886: 6.33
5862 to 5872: 6.59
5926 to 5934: 6.67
